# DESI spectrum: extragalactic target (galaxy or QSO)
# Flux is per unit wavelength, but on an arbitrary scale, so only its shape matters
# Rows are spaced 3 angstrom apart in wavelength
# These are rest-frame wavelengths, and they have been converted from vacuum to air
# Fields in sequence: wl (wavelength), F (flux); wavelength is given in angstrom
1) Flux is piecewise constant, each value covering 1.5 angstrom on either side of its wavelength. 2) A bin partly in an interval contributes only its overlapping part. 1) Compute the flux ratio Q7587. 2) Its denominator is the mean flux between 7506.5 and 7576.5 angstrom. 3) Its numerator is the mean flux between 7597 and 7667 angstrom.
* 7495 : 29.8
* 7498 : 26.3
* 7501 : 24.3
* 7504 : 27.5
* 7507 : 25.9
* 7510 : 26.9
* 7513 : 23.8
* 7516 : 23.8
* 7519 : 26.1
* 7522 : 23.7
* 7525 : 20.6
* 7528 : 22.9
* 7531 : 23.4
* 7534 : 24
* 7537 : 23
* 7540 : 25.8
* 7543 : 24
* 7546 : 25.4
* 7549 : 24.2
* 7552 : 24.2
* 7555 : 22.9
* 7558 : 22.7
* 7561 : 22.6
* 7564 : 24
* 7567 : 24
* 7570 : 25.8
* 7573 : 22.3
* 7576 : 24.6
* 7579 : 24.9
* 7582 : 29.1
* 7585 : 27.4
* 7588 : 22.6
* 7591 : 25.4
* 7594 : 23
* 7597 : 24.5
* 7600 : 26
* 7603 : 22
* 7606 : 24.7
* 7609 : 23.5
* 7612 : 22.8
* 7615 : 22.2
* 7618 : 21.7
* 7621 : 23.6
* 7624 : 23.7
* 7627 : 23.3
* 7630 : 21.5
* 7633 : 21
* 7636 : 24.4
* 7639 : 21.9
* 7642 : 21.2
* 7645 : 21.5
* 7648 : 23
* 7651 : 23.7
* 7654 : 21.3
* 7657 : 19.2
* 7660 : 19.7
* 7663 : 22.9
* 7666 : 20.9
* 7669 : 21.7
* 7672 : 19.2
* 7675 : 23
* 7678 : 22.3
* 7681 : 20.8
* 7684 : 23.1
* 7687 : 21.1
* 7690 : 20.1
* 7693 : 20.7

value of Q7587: 0.94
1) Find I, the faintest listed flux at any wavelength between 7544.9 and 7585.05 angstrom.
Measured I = 22.3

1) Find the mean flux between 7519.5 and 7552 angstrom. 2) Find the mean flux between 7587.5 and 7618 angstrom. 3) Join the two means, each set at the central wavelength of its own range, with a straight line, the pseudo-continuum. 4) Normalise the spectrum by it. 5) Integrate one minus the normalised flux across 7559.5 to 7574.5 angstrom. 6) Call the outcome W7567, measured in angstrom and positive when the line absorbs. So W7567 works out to 0.0 angstrom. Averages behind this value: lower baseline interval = 23.8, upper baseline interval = 23.6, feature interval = 23.7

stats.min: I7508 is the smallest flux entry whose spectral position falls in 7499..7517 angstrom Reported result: 23.8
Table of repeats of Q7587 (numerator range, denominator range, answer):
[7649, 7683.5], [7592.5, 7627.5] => 0.91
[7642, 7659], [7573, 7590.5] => 0.85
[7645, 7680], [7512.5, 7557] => 0.90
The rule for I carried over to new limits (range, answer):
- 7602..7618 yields 21.7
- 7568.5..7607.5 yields 22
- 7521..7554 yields 20.6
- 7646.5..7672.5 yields 19.2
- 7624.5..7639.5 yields 21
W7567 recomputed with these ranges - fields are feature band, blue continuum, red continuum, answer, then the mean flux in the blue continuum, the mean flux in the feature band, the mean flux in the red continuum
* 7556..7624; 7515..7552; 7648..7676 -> -3.8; 23.9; 24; 21.3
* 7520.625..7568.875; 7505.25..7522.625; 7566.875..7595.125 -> 2.8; 25.1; 23.6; 25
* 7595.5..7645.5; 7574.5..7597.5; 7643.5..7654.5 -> 1.6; 25.2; 22.9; 22.5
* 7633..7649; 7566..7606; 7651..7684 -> 0.1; 24.7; 22.2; 21.3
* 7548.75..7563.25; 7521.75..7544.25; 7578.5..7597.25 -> 0.6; 23.4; 23.3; 25.3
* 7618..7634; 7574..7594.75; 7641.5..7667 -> 0.3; 25.3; 22.6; 21.5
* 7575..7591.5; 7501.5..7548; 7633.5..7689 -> -1.7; 24.4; 25.7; 21.7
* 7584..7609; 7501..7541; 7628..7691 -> -1.6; 24.4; 24.3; 21.6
